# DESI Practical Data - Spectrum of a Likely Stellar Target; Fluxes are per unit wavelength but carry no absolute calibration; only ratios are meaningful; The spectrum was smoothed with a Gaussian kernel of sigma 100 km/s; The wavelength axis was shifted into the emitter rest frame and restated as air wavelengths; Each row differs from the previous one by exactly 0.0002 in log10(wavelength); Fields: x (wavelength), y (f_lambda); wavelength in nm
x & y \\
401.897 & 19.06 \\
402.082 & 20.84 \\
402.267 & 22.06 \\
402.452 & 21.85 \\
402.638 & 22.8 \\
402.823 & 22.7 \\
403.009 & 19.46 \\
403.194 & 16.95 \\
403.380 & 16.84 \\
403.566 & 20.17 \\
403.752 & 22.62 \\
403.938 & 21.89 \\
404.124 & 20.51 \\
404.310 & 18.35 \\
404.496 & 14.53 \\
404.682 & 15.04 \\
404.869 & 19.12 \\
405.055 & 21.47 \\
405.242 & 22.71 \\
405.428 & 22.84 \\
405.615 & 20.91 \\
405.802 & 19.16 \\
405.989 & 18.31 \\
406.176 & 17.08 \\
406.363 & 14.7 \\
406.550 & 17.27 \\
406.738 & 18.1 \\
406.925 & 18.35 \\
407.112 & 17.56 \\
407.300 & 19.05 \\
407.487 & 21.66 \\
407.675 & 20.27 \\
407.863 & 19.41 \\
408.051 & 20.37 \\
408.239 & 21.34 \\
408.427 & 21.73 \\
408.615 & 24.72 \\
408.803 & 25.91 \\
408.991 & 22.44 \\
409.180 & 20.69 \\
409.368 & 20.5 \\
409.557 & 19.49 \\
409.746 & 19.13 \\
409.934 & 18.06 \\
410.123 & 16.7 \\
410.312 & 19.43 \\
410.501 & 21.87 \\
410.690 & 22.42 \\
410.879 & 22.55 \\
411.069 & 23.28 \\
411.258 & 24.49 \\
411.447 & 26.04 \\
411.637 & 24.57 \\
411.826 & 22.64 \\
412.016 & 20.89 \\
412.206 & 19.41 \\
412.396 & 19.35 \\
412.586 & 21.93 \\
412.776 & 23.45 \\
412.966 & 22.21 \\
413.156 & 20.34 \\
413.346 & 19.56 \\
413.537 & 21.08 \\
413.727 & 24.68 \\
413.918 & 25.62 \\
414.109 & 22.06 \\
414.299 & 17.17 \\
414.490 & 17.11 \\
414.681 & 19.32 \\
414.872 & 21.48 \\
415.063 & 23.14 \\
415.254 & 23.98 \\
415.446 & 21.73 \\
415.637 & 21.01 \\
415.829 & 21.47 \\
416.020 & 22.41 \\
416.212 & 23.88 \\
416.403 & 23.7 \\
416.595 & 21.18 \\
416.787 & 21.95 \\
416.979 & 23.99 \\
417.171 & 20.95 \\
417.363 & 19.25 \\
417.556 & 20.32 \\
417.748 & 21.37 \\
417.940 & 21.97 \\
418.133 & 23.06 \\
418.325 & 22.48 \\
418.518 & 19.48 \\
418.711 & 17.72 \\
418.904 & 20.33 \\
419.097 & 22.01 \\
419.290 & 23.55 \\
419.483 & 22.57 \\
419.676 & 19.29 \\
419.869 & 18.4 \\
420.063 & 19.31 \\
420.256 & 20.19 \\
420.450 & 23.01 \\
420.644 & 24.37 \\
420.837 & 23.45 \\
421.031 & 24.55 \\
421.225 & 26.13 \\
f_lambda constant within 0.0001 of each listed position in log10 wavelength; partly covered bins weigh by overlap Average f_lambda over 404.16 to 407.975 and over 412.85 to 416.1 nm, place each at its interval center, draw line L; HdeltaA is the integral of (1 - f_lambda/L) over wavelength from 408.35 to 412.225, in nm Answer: -0.32 nm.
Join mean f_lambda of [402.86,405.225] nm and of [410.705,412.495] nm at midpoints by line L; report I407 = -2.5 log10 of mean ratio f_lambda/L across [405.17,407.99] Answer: 0.06 mag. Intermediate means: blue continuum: 19.1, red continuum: 22.6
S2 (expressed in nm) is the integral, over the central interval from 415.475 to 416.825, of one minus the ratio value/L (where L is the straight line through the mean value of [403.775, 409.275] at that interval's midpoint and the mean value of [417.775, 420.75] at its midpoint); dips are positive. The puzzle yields -0.09 nm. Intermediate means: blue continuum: 19.9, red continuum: 21.2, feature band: 22.2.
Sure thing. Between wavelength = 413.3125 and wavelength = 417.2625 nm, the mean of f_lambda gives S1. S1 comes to 21.8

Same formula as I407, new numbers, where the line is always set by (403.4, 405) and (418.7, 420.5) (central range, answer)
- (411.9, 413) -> -0.07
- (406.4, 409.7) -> -0.05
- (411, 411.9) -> -0.22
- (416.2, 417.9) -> -0.07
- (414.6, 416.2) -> -0.09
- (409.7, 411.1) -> -0.04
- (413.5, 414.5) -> -0.08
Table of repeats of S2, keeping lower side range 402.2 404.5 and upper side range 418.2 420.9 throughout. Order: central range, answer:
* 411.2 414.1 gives -0.23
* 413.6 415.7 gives -0.07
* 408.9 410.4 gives 0.08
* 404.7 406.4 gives 0.07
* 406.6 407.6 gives 0.08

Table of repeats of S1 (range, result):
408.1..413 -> 21.7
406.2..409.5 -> 20.2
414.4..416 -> 21.2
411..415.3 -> 21.9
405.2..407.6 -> 19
